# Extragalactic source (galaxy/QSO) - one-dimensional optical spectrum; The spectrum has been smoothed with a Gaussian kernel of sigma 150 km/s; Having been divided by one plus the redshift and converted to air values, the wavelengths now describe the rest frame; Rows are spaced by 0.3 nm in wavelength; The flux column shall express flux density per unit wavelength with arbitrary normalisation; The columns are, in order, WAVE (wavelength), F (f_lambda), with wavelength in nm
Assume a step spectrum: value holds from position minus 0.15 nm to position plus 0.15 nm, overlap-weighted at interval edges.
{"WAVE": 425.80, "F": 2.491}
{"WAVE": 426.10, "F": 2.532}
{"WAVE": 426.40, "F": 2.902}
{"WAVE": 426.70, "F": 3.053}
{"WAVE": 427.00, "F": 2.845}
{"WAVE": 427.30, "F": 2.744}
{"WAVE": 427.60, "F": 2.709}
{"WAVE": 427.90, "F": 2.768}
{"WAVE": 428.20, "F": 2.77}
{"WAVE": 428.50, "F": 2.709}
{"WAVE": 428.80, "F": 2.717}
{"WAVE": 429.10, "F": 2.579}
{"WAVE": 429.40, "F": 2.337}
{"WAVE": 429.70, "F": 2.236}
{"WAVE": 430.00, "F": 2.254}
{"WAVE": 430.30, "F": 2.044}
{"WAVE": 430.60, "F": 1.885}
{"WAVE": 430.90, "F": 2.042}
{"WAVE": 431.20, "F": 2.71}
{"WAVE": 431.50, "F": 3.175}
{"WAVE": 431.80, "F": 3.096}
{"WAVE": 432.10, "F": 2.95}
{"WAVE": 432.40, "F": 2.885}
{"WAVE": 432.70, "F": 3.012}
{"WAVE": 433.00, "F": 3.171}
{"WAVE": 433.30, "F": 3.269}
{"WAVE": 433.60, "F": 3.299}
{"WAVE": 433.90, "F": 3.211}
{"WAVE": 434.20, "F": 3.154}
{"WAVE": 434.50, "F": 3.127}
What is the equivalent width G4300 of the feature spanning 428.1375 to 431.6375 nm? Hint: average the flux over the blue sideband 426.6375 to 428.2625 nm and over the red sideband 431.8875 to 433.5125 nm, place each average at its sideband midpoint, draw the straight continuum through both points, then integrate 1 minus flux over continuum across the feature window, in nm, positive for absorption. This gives 0.57 nm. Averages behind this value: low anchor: 2.8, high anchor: 3.07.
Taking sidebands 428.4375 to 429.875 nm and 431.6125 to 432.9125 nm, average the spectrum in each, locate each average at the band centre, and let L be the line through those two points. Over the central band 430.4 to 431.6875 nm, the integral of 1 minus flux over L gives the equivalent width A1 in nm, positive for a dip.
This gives 0.16 nm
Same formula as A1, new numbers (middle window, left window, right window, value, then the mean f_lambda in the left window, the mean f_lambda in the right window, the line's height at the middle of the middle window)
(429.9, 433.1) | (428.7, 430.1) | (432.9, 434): 0.23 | 2.42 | 3.24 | 2.85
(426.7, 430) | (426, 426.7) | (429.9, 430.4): -0.25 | 2.8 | 2.15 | 2.46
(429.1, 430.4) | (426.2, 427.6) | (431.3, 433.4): 0.31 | 2.85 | 3.07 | 2.97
